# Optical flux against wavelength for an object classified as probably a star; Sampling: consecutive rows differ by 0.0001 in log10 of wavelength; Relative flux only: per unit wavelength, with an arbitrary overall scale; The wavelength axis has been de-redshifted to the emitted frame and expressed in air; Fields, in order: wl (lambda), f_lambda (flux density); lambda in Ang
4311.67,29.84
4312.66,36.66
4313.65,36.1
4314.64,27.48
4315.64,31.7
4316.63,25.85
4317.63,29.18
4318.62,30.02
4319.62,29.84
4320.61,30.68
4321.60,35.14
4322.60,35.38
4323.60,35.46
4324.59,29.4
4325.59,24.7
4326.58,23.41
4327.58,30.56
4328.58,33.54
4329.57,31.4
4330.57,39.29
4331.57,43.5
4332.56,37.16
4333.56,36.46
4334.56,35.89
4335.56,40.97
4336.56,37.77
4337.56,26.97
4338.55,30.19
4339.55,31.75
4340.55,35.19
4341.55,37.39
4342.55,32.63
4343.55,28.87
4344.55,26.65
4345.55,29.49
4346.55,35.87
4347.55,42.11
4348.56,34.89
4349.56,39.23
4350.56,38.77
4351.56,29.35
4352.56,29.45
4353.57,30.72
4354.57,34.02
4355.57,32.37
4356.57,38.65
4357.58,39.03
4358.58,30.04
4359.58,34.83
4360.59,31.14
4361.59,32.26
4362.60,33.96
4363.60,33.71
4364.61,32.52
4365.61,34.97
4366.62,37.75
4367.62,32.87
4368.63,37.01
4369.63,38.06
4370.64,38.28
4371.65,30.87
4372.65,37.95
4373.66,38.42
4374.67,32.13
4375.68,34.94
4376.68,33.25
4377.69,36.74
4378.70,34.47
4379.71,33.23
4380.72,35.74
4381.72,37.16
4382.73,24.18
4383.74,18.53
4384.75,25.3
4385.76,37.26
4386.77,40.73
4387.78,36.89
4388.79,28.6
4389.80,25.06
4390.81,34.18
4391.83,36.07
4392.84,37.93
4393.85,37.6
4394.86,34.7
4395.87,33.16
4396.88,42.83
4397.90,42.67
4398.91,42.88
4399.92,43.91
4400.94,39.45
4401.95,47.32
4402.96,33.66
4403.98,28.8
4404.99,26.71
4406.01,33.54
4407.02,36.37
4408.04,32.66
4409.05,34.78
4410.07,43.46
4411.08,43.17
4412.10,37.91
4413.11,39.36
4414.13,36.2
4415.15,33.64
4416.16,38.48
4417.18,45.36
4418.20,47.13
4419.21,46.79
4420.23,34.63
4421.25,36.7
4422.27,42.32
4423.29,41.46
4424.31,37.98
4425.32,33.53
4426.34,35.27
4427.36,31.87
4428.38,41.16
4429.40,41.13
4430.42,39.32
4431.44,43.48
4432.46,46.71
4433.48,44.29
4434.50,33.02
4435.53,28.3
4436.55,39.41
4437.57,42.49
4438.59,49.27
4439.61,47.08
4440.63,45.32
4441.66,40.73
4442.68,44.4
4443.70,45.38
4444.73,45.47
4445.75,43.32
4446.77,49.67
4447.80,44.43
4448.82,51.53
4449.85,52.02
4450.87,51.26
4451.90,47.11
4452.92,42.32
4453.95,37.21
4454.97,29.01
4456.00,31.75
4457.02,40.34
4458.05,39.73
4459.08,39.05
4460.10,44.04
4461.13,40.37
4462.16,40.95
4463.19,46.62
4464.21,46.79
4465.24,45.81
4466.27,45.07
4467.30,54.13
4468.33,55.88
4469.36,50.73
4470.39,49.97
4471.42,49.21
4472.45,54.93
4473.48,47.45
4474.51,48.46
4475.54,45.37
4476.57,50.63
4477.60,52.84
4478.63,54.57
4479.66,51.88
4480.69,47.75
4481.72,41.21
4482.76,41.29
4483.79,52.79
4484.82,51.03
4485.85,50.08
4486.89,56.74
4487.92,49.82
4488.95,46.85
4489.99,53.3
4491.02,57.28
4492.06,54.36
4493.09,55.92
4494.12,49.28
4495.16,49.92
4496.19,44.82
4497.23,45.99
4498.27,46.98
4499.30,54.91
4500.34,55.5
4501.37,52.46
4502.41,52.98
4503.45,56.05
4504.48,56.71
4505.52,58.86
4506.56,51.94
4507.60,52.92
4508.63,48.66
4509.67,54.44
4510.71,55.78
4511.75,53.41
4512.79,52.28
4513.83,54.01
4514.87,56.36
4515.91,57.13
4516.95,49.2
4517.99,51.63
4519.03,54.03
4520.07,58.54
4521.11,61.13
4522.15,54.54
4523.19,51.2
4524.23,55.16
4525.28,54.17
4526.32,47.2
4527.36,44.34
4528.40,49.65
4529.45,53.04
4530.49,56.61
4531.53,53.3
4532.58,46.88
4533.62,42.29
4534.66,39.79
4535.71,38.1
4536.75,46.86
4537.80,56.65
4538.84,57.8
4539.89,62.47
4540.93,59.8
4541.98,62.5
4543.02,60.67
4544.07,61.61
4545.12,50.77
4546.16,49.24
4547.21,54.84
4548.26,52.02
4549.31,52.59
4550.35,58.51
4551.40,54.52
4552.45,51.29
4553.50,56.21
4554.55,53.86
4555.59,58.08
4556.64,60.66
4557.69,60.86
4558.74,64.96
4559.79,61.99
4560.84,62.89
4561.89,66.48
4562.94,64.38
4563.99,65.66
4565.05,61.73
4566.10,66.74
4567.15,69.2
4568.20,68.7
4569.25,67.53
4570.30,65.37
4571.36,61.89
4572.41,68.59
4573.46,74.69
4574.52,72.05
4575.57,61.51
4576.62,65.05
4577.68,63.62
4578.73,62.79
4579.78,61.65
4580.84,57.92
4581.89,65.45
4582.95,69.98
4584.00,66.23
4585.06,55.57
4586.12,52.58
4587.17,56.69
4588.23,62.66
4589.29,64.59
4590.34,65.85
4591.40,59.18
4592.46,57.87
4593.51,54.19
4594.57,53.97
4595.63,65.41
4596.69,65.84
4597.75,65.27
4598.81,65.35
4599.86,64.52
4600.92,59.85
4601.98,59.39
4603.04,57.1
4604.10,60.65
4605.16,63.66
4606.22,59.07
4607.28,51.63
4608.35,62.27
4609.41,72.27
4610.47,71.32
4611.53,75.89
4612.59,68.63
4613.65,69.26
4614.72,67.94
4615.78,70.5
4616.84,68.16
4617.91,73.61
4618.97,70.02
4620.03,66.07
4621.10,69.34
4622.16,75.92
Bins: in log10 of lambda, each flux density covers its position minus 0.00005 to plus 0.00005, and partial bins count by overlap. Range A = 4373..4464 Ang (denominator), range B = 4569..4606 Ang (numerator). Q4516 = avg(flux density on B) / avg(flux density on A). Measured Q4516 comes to 1.6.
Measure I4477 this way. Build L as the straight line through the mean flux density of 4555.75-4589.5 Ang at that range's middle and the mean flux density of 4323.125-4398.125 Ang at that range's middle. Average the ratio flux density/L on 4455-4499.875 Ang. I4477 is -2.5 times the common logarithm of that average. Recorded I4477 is 0.055 mag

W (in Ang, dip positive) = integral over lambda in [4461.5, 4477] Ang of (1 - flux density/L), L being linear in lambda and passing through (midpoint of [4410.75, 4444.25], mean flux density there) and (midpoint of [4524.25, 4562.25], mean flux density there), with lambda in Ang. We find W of -1.1 Ang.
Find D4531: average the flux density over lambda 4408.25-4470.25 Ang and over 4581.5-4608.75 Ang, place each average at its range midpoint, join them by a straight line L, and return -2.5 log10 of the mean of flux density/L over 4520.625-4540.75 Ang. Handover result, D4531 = 0.04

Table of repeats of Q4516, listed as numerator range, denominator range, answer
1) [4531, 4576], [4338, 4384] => 1.74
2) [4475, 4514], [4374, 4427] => 1.42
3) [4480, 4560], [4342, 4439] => 1.47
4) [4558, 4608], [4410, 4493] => 1.41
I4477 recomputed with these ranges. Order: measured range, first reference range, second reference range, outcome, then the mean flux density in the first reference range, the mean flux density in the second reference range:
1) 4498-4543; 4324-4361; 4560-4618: 0.05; 33.6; 64.1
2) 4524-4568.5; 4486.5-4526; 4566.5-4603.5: 0.04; 53.3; 63.1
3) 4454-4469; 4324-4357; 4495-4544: 0.10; 33.6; 52.9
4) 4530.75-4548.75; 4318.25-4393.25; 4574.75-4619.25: 0.07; 33.6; 63.5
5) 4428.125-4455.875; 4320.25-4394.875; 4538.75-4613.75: 0.04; 33.8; 61.9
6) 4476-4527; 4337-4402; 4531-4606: -0.02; 34.5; 59.9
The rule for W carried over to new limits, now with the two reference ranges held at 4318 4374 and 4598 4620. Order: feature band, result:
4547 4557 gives 0.6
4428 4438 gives 1.0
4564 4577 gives -1.3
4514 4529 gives 0.5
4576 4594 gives 0.4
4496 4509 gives 0.1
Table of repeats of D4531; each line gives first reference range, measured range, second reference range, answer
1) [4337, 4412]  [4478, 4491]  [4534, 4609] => -0.03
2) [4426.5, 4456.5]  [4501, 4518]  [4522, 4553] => -0.09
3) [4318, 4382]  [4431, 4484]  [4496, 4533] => 0.03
